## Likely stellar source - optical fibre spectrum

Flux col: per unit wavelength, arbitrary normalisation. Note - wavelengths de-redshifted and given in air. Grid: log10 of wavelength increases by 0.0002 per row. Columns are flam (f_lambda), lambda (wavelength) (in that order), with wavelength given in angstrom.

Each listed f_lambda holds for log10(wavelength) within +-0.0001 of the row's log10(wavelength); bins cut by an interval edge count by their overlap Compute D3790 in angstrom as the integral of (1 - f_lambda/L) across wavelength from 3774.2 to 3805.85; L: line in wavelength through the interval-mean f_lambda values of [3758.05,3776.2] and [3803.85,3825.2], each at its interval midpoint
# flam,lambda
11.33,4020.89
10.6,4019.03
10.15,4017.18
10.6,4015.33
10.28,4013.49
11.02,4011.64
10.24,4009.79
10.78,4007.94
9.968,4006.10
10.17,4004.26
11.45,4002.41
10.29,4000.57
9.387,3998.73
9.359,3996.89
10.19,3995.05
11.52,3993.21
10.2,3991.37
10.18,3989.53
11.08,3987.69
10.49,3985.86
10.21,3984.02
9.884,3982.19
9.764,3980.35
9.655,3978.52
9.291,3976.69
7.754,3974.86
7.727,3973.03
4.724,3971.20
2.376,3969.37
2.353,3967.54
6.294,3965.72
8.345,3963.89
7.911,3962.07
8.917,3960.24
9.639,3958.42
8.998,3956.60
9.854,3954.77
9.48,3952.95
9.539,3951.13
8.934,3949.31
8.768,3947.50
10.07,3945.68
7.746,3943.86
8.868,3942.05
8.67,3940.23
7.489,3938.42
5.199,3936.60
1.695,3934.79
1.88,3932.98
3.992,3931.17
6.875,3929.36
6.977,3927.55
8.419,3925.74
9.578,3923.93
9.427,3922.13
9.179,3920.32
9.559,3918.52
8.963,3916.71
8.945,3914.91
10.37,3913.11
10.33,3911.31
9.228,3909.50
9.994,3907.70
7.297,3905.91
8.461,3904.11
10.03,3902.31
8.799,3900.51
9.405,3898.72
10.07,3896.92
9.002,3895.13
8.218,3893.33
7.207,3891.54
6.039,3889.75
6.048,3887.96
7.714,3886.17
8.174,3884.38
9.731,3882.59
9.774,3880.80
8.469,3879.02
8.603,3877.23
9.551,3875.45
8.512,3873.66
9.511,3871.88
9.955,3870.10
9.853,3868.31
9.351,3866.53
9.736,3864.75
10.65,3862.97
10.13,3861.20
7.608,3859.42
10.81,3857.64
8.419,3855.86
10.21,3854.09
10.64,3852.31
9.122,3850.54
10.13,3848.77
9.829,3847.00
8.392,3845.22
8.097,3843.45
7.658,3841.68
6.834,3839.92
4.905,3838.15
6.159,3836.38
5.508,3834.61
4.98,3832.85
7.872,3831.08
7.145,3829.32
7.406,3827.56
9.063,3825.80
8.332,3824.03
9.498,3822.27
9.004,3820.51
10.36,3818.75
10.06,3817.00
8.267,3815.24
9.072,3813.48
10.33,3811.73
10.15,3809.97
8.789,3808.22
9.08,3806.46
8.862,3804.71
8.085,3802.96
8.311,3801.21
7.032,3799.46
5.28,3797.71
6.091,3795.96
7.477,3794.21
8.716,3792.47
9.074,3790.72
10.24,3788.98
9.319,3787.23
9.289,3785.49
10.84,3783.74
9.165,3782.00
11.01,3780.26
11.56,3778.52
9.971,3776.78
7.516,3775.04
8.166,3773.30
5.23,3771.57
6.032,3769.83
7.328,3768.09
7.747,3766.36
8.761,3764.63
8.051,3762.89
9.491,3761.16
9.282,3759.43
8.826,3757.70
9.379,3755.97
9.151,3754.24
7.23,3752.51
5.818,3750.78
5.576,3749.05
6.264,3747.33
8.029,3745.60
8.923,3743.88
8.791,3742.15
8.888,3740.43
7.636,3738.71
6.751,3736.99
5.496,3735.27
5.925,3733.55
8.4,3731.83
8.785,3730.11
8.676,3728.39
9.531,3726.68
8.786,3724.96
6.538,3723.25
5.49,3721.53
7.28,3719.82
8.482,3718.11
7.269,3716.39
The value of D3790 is -0.99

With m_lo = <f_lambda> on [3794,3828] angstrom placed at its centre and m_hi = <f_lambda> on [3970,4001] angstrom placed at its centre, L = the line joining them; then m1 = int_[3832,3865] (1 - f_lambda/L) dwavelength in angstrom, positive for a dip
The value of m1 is 1.38 angstrom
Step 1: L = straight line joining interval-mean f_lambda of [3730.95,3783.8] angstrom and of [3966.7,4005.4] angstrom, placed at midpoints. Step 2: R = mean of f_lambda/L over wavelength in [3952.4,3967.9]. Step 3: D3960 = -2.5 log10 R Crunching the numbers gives 0.093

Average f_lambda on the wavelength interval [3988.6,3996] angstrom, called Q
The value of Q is 10.5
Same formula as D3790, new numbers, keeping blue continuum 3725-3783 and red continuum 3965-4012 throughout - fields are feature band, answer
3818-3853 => 1.79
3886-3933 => 2.20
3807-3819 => -1.66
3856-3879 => -2.30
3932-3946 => 4.09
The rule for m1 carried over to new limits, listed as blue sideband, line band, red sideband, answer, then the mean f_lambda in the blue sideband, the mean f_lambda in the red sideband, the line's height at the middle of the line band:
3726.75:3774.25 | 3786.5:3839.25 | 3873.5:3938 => -1.7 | 7.76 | 8.09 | 7.89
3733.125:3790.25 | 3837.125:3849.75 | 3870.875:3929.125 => 0.9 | 8.26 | 8.78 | 8.57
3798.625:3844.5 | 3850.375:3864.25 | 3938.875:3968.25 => -2.6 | 8.11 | 8.43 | 8.2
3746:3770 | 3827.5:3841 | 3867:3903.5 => 3.3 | 7.84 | 8.74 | 8.38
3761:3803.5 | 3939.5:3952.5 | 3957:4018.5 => 0.1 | 8.38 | 9.17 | 9.01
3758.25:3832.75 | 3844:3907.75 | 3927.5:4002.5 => -4.7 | 8.59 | 8.18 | 8.39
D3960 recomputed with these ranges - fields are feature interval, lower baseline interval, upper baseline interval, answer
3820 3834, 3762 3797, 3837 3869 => 0.131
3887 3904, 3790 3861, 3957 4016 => 0.046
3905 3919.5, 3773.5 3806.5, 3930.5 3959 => -0.194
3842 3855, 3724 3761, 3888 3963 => -0.158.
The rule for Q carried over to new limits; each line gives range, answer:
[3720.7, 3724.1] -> 6.01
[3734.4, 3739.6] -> 6.65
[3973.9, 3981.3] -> 9.11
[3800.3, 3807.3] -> 8.58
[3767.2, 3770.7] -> 6.69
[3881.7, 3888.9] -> 7.9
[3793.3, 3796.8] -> 6.82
